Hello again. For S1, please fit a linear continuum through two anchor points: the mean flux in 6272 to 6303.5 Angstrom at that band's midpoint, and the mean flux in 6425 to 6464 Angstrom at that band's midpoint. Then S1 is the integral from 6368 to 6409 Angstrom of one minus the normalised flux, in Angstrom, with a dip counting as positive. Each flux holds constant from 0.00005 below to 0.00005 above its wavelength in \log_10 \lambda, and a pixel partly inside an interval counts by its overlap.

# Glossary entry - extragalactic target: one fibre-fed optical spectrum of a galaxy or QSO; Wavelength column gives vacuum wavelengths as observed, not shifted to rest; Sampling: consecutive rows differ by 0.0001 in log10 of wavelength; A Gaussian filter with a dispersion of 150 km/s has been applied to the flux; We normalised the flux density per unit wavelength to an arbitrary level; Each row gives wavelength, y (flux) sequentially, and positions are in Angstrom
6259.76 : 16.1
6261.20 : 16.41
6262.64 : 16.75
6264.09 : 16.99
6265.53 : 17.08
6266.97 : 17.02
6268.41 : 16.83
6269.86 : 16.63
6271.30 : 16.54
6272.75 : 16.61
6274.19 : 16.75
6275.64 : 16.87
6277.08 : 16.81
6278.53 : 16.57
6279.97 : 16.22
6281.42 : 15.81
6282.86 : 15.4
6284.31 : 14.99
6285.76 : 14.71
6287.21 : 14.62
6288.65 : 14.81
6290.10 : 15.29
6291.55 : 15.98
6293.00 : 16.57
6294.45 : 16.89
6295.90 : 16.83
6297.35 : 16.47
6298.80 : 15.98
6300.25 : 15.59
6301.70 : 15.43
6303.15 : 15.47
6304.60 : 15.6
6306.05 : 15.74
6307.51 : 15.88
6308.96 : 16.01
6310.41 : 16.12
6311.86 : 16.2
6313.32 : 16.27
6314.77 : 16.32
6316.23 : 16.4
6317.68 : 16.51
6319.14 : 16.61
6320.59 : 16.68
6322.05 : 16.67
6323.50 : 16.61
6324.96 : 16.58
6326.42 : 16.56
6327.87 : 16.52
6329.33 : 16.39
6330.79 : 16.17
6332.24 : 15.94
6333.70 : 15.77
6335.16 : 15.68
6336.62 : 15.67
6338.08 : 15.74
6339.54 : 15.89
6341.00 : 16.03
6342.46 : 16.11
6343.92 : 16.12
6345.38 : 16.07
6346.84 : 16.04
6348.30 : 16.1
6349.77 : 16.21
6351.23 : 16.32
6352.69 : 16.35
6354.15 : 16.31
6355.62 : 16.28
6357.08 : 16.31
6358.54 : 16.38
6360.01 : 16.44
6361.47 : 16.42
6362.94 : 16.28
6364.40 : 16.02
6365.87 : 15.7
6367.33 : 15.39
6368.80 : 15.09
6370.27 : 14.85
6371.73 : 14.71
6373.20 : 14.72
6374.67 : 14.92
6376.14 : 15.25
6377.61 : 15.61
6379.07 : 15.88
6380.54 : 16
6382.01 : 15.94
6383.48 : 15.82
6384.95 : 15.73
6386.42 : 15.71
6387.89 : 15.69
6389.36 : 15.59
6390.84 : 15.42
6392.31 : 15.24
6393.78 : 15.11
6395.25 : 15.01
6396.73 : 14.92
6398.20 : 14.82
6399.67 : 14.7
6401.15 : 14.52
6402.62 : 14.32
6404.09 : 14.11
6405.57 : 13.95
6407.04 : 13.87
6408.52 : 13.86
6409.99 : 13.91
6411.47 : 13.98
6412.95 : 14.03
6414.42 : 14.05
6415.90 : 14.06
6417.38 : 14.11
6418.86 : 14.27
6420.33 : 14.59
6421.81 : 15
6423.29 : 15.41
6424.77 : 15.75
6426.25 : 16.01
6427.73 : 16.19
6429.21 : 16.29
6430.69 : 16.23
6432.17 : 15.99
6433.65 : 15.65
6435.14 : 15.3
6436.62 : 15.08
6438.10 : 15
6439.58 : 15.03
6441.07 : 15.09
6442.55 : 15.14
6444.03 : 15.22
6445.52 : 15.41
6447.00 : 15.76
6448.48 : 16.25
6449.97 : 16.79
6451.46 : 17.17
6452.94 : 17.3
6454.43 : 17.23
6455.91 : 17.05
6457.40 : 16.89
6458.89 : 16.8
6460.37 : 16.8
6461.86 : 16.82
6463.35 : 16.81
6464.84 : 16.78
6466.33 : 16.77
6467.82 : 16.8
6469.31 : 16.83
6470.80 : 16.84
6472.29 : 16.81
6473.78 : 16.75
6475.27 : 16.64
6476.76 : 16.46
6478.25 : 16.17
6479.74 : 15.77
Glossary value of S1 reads 2.56 Angstrom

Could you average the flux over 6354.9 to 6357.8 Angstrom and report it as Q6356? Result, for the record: 16.3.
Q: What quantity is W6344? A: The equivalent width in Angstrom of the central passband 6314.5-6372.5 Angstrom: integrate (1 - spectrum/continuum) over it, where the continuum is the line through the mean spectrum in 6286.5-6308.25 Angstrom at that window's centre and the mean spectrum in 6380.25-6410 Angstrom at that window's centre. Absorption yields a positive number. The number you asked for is -2.6 Angstrom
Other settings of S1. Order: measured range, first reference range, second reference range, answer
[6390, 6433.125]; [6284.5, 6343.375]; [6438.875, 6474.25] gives 4.0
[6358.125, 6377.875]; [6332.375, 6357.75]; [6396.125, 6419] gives -0.2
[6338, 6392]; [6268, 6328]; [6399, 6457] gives -0.5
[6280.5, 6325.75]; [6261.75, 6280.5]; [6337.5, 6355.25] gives 1.4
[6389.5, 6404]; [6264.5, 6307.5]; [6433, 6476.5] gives 1.2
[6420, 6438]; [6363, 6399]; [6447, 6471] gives 0.7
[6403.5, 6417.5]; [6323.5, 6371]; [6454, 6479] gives 2.1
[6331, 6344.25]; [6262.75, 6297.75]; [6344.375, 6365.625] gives 0.3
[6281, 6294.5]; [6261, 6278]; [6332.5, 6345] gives 0.9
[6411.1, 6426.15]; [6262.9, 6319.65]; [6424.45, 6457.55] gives 1.3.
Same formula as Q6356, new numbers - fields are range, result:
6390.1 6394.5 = 15.3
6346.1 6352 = 16.2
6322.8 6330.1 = 16.5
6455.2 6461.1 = 16.9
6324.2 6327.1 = 16.5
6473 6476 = 16.7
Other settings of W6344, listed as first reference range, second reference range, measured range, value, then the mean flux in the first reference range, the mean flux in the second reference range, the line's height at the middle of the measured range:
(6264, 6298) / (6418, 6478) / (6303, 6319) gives 0.1 Angstrom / 16.2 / 16.1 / 16.2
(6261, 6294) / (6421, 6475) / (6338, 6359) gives 0.0 Angstrom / 16.2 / 16.2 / 16.2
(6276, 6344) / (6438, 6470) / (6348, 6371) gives 0.2 Angstrom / 16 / 16.4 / 16.2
